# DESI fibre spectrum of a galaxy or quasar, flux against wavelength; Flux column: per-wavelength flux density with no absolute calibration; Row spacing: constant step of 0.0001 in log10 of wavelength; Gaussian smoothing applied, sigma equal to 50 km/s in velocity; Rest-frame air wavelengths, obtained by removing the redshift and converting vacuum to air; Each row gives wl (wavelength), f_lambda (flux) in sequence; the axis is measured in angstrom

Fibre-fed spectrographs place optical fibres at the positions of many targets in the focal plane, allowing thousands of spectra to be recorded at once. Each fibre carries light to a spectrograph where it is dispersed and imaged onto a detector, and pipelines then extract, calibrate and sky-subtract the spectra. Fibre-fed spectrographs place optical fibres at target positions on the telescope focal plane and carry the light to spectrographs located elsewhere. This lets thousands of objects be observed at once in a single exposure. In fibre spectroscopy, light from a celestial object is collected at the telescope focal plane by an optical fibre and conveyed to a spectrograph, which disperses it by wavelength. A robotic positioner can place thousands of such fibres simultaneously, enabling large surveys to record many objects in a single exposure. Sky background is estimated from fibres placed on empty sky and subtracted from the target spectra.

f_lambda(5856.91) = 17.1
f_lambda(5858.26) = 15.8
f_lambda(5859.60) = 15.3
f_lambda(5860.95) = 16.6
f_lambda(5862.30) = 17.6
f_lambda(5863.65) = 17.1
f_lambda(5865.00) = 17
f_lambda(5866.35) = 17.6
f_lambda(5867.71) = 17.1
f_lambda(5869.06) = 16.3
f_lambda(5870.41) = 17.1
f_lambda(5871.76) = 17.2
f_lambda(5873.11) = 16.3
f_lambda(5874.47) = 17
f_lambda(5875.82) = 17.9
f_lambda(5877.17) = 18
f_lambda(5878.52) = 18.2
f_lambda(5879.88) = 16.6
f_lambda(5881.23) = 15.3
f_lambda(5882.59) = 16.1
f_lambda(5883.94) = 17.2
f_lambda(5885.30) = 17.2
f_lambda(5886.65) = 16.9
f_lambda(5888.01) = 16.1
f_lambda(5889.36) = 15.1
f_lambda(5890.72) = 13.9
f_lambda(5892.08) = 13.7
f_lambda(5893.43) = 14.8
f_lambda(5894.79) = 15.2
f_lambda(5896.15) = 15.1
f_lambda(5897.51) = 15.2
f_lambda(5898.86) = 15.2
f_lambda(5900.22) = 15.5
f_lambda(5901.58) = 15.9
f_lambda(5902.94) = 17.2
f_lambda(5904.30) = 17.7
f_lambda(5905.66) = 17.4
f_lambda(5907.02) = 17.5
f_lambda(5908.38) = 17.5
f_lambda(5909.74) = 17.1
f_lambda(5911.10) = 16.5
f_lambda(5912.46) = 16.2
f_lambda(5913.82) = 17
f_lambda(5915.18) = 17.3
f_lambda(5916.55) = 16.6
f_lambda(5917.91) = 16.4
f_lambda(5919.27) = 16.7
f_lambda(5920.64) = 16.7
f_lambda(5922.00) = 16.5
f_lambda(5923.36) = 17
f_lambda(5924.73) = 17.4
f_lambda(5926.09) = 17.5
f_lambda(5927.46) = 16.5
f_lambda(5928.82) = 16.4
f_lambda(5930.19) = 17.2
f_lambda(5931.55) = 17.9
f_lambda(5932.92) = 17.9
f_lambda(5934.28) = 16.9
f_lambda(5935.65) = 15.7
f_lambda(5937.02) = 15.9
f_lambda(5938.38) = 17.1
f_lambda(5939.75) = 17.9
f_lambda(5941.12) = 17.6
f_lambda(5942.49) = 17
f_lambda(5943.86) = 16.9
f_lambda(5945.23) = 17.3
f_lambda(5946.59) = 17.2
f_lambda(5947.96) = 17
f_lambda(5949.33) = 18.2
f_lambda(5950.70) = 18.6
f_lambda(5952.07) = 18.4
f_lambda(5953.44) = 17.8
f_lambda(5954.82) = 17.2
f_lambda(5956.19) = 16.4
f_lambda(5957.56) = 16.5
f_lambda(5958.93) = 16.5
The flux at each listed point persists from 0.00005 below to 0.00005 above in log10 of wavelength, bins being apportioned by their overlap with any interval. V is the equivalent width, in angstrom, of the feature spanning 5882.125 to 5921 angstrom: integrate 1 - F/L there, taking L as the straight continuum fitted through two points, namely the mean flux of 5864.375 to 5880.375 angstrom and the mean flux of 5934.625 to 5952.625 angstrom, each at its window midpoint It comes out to 2.2 angstrom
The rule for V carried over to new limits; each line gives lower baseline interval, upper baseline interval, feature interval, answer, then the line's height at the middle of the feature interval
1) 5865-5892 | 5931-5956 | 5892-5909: 0.8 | 16.9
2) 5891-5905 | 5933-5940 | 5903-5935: -1.7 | 16.2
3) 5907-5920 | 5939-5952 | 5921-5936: 0.1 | 17.2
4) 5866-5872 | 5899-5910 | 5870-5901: 1.5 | 16.9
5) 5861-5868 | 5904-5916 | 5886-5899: 1.5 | 17.1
